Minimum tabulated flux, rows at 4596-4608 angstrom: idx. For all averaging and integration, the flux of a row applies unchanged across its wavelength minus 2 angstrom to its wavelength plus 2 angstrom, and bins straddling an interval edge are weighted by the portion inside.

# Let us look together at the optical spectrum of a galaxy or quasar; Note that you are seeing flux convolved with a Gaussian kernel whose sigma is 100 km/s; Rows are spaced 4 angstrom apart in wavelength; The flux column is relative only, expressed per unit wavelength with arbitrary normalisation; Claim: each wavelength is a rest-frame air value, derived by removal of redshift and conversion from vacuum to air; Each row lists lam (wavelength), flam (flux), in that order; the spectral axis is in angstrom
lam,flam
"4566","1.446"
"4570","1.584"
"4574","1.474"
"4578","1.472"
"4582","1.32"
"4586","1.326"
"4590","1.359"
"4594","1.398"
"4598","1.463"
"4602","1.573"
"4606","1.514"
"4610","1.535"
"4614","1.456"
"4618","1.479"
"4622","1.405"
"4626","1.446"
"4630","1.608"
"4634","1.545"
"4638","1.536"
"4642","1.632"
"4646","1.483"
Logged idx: 1.463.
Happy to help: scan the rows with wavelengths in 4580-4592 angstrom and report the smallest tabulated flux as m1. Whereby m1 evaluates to 1.32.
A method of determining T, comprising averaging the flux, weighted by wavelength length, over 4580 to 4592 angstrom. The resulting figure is 1.33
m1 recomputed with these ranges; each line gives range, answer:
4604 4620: 1.456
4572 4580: 1.472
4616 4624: 1.405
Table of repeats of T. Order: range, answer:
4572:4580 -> 1.47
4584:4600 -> 1.39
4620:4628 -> 1.43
